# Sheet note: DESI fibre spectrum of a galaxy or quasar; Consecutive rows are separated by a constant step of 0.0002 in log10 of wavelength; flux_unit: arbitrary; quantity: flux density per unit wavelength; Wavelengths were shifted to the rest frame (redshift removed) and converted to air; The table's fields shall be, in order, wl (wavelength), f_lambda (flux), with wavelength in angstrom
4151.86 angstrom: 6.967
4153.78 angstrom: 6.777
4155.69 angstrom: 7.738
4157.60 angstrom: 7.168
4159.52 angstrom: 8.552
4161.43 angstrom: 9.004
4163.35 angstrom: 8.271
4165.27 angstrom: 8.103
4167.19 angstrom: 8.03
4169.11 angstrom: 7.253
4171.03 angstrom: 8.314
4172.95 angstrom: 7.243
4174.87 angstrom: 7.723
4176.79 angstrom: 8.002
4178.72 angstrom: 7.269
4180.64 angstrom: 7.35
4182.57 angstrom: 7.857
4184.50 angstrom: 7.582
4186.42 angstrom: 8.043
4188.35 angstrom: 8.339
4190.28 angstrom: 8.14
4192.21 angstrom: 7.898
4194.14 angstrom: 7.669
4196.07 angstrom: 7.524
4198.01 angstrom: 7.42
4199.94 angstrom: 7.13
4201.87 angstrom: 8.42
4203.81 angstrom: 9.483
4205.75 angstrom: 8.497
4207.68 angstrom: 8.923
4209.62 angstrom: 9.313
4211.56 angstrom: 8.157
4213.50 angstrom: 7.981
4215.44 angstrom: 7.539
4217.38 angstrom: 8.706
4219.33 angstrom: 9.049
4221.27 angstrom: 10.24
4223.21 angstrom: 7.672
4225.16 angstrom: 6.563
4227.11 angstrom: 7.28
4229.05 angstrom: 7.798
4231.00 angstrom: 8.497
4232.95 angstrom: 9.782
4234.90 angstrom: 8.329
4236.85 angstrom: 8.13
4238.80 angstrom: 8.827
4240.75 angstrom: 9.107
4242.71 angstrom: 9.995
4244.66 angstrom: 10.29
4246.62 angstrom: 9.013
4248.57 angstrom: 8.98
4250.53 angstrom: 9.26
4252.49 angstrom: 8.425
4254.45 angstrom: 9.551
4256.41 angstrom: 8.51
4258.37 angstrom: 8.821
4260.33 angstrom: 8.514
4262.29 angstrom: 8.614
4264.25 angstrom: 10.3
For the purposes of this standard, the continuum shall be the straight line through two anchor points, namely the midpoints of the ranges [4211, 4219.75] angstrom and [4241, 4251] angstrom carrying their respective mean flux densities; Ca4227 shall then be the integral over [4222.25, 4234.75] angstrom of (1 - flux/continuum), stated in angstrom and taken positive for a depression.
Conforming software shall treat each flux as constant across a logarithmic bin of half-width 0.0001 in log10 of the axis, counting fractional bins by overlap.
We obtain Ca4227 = 1.2 angstrom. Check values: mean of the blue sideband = 8.24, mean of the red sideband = 9.49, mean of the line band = 7.96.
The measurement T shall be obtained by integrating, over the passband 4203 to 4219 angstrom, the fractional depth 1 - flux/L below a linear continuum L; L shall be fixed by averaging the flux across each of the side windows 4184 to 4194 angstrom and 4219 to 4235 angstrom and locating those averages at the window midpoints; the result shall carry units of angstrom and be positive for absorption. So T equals -0.77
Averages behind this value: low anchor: 8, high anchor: 8.33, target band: 8.58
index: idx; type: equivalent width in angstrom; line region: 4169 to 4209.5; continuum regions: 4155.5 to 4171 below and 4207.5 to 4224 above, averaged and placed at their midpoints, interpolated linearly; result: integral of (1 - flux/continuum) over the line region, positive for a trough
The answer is 1.8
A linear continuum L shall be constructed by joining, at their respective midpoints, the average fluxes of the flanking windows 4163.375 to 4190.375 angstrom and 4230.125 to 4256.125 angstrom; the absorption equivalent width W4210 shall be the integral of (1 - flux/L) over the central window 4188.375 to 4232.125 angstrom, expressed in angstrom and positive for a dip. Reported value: 1.3 angstrom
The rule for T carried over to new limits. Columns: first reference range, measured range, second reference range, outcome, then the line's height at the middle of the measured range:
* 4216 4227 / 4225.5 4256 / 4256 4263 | -1.3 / 8.47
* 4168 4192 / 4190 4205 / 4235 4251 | 0.4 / 8.15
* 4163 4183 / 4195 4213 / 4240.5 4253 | 0.2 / 8.41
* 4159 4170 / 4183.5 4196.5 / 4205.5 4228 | 0.6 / 8.26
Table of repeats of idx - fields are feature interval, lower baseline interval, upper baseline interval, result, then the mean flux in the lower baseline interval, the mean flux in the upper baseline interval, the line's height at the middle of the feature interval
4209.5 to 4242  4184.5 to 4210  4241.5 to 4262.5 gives 0.96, 8.17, 9.1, 8.66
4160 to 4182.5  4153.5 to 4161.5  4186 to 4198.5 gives -0.13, 7.82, 7.87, 7.84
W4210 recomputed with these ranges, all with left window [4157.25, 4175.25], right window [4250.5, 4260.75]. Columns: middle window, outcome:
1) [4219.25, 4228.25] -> 0.5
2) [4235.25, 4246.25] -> -0.6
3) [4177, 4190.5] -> 0.6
